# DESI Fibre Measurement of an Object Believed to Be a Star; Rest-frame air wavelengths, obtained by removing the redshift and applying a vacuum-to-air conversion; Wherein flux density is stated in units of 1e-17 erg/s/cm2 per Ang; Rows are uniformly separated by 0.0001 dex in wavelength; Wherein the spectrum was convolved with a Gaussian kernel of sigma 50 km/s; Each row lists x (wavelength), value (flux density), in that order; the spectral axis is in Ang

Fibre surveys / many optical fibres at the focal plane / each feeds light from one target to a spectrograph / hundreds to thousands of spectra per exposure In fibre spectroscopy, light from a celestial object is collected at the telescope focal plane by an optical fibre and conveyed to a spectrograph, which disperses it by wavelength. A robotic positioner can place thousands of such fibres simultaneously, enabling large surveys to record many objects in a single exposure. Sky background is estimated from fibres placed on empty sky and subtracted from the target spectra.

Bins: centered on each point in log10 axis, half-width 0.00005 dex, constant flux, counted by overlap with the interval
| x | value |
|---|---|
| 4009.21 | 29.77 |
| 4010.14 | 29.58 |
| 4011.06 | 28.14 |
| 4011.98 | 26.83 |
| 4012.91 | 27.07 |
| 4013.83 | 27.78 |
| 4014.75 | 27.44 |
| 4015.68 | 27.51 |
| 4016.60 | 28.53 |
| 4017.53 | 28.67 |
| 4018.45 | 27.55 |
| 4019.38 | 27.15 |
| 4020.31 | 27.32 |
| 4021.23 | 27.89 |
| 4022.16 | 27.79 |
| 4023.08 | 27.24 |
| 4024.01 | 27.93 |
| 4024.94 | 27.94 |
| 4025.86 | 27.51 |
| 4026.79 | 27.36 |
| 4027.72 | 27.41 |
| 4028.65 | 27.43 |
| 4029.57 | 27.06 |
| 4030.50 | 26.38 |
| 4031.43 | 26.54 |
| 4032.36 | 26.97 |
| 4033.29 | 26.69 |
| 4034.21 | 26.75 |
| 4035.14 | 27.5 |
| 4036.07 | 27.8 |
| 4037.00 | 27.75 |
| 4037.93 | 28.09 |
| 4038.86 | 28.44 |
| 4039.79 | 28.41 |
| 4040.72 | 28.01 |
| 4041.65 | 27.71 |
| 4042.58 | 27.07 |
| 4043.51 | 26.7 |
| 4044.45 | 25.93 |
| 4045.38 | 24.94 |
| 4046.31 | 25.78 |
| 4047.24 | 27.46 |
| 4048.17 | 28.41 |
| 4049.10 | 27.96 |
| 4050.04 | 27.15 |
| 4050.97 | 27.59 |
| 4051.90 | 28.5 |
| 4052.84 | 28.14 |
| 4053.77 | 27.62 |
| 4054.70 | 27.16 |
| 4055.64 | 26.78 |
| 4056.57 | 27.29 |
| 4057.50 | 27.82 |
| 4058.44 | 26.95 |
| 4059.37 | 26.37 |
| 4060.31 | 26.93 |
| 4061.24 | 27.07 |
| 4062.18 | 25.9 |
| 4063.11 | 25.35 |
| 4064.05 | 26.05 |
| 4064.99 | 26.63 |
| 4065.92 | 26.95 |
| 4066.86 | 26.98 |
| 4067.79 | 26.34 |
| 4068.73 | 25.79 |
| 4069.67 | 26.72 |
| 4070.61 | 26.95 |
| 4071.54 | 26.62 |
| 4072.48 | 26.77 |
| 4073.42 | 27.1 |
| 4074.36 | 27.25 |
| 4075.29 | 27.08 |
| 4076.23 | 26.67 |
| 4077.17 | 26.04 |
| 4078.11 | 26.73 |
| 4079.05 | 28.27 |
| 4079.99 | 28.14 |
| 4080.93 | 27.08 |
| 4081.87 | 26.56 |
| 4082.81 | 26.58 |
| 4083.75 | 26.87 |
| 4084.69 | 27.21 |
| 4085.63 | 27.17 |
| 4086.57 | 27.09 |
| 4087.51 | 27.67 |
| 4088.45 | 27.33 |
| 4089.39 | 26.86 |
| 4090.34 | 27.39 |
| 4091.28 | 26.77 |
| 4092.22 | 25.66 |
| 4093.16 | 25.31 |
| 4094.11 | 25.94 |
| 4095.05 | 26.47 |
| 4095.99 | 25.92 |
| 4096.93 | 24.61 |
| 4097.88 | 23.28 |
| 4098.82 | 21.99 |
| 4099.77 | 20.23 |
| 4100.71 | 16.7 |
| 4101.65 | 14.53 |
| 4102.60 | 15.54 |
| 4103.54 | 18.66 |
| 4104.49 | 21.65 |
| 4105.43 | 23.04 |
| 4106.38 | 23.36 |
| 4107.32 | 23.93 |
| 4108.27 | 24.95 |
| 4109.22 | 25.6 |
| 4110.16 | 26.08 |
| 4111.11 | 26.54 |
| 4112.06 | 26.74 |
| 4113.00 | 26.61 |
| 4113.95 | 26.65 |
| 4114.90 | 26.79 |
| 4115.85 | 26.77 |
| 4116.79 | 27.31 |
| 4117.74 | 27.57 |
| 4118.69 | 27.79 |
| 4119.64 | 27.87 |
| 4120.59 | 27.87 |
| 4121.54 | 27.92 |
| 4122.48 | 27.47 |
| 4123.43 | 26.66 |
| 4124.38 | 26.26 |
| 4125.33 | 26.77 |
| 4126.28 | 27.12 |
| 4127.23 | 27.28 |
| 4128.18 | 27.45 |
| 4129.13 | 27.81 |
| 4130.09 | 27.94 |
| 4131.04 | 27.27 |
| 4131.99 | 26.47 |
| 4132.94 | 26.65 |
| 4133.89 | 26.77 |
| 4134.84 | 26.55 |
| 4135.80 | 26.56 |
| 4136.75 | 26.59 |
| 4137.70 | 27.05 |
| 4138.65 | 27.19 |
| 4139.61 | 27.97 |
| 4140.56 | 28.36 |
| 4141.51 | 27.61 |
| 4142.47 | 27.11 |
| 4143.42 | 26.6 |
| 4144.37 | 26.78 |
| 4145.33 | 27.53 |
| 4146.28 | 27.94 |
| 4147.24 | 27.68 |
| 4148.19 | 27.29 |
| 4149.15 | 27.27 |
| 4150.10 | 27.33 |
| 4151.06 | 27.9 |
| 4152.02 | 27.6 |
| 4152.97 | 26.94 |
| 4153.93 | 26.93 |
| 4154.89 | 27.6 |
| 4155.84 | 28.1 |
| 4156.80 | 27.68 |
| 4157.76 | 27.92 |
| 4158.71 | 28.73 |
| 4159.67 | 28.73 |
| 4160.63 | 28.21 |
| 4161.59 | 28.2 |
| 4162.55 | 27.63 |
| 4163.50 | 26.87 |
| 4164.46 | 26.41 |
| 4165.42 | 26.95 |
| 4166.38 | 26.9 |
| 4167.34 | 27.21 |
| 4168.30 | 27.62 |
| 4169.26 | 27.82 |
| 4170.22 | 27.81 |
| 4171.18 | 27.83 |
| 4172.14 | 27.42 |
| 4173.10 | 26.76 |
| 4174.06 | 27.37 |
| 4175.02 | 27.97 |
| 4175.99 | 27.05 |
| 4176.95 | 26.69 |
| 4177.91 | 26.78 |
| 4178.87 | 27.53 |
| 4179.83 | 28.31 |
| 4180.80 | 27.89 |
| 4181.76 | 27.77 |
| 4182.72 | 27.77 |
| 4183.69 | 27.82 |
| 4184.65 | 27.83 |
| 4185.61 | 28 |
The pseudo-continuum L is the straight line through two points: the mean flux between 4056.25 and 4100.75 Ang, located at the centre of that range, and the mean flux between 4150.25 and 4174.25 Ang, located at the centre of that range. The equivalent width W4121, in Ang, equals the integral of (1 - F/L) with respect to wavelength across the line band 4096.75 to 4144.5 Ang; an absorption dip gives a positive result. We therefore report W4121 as 2.5 Ang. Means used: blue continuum 26.3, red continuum 27.6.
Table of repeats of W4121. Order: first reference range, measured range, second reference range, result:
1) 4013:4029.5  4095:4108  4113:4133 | 2.86 Ang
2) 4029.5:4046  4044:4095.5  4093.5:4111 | -4.37 Ang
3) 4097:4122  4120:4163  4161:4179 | -2.72 Ang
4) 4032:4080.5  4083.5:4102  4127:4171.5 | 1.65 Ang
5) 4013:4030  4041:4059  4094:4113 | -0.87 Ang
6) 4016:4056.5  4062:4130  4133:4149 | 3.78 Ang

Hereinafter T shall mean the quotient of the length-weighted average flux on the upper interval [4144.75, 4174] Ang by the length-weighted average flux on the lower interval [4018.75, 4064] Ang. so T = 1.01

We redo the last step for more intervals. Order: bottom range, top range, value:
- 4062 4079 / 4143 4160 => 1.04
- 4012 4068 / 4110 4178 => 1.00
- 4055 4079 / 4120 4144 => 1.02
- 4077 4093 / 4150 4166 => 1.02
